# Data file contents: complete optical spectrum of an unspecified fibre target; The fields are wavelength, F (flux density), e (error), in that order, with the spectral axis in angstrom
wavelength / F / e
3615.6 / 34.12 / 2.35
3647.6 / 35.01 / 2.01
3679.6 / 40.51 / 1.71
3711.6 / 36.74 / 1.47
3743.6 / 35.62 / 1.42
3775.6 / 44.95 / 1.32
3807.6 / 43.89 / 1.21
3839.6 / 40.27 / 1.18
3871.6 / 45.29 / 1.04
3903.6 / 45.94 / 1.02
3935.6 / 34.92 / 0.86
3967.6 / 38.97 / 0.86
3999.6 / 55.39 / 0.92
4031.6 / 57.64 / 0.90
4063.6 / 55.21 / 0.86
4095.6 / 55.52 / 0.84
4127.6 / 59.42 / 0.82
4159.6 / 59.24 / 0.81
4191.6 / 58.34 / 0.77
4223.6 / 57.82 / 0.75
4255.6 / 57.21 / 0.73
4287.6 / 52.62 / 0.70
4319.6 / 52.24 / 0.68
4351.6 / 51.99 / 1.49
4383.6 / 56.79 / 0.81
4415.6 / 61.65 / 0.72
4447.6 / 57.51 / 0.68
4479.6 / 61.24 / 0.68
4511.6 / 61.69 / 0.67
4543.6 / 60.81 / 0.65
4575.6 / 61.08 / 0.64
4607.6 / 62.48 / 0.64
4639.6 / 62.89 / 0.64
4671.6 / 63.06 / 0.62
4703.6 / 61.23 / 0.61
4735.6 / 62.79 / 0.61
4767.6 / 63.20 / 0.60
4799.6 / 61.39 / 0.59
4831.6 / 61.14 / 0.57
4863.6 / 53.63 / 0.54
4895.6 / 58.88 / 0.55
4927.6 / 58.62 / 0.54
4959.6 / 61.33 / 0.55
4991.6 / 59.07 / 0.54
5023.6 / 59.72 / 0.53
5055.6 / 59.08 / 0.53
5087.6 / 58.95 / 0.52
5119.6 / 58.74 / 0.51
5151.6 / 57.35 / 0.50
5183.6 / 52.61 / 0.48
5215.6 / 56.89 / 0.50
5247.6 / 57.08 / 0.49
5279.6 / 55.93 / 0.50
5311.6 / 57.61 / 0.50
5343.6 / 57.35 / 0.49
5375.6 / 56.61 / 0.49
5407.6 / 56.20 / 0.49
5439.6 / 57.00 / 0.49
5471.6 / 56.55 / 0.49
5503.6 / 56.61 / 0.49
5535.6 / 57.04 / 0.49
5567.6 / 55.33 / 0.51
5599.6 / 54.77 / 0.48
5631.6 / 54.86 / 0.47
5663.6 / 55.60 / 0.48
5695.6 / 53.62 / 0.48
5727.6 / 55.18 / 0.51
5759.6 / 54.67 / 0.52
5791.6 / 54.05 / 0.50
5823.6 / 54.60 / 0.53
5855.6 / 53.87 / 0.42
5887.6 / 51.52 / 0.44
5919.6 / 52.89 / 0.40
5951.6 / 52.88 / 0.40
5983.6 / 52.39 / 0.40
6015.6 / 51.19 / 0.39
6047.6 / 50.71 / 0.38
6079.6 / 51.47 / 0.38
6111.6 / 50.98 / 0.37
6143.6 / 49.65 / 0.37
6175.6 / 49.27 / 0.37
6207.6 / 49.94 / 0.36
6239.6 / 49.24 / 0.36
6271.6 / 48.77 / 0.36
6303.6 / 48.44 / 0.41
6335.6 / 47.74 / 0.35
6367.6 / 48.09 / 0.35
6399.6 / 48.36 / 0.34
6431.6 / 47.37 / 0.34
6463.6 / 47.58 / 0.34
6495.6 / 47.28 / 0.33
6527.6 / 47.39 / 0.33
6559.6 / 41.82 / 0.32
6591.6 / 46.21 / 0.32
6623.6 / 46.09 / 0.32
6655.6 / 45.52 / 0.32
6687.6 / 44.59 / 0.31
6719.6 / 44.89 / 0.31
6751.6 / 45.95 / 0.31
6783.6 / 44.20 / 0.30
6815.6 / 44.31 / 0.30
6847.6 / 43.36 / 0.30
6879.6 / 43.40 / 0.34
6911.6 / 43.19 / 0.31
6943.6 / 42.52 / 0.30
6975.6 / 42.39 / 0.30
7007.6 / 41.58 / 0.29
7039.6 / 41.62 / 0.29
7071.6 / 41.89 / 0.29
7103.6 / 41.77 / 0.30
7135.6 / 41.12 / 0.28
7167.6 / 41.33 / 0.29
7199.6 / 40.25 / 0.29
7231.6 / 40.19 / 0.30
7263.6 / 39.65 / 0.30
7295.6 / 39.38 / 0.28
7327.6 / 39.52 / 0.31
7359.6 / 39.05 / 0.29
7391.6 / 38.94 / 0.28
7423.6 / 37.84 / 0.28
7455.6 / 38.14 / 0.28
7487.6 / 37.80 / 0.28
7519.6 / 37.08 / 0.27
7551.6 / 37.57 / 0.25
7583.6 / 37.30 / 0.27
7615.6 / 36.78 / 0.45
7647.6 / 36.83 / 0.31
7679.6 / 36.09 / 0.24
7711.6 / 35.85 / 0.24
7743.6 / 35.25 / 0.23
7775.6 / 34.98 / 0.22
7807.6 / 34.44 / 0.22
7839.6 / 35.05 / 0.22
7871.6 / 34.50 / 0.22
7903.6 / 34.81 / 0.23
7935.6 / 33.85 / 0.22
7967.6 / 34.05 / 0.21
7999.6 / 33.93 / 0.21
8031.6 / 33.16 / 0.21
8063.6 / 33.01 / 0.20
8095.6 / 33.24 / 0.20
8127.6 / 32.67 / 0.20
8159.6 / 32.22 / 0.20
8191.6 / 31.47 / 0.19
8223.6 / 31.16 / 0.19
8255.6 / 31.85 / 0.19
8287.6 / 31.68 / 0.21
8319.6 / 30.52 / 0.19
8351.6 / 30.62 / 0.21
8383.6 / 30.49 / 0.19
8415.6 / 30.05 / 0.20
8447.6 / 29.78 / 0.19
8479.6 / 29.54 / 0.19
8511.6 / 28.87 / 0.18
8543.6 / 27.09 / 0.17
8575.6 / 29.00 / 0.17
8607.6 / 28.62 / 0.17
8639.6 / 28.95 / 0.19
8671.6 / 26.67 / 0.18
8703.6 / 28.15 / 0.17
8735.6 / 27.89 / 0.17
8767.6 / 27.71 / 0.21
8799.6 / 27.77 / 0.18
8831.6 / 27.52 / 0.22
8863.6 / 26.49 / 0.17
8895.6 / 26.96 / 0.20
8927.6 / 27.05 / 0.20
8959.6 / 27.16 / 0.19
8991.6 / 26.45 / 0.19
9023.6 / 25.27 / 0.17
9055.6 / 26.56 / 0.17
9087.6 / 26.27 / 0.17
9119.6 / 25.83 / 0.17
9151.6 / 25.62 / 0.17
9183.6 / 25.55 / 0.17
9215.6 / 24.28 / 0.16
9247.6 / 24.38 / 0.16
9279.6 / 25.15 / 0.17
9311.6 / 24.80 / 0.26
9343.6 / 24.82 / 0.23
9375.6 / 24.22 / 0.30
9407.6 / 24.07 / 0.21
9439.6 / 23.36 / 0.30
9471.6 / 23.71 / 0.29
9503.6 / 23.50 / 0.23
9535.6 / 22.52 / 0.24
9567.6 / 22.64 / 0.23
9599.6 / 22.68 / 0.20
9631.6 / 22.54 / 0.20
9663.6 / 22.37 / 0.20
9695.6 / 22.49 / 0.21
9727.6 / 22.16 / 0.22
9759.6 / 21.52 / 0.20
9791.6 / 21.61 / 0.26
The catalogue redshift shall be 0.00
